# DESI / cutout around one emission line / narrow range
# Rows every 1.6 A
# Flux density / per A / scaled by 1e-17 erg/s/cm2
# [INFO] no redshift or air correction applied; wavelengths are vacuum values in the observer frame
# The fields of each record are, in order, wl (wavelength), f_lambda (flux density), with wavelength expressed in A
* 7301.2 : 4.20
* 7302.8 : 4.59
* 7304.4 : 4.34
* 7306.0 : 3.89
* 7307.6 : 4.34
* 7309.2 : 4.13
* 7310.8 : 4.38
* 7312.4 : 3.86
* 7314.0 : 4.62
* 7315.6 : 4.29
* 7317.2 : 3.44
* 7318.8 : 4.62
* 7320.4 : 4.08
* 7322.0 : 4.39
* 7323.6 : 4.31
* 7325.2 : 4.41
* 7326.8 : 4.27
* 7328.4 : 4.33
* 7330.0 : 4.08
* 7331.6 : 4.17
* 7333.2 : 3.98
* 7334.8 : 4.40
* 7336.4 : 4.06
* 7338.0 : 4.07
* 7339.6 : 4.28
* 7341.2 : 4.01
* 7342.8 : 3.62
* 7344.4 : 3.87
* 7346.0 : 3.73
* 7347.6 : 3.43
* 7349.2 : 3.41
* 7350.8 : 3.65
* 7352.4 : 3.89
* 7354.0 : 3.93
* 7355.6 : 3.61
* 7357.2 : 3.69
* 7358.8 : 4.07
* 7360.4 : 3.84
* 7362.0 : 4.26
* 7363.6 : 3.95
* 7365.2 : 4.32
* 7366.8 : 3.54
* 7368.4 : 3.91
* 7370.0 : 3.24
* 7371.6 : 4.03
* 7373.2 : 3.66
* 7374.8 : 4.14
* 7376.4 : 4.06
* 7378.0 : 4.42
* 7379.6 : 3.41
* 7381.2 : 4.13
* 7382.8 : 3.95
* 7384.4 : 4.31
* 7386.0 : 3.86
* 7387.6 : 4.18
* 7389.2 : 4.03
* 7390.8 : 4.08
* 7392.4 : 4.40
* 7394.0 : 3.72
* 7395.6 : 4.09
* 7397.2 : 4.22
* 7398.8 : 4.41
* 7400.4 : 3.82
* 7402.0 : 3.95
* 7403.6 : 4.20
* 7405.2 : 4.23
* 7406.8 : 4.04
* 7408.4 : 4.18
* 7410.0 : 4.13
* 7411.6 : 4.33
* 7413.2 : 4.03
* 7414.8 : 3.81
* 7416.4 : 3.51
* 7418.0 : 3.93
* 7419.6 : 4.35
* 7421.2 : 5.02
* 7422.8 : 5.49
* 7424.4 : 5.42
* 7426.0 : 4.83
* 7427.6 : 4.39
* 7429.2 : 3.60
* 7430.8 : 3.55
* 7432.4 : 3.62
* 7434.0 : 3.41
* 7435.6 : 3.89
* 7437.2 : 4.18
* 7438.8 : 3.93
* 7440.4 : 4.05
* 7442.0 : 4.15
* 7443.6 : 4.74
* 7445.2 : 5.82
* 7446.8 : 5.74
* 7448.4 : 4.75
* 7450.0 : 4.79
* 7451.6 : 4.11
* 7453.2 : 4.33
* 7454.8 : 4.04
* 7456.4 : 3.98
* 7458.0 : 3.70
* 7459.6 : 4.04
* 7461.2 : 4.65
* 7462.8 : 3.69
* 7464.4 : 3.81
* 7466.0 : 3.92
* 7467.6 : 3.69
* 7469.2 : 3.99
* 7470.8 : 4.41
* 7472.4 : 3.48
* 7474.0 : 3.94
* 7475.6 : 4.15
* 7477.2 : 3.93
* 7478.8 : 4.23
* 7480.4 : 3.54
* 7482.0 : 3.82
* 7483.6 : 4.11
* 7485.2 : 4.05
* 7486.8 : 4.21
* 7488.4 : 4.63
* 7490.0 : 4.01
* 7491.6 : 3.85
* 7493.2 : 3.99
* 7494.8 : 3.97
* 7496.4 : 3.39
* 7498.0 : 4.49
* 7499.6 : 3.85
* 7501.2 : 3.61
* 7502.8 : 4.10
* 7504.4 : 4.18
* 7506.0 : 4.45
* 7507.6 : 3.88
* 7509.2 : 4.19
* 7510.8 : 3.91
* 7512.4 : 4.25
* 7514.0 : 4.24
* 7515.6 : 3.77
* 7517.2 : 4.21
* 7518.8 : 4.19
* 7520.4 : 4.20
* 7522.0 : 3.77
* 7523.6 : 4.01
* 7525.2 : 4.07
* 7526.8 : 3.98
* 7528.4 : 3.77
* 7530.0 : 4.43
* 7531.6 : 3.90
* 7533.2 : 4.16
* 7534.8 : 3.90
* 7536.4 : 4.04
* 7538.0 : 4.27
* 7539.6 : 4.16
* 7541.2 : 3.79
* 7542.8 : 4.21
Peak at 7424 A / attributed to H-alpha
